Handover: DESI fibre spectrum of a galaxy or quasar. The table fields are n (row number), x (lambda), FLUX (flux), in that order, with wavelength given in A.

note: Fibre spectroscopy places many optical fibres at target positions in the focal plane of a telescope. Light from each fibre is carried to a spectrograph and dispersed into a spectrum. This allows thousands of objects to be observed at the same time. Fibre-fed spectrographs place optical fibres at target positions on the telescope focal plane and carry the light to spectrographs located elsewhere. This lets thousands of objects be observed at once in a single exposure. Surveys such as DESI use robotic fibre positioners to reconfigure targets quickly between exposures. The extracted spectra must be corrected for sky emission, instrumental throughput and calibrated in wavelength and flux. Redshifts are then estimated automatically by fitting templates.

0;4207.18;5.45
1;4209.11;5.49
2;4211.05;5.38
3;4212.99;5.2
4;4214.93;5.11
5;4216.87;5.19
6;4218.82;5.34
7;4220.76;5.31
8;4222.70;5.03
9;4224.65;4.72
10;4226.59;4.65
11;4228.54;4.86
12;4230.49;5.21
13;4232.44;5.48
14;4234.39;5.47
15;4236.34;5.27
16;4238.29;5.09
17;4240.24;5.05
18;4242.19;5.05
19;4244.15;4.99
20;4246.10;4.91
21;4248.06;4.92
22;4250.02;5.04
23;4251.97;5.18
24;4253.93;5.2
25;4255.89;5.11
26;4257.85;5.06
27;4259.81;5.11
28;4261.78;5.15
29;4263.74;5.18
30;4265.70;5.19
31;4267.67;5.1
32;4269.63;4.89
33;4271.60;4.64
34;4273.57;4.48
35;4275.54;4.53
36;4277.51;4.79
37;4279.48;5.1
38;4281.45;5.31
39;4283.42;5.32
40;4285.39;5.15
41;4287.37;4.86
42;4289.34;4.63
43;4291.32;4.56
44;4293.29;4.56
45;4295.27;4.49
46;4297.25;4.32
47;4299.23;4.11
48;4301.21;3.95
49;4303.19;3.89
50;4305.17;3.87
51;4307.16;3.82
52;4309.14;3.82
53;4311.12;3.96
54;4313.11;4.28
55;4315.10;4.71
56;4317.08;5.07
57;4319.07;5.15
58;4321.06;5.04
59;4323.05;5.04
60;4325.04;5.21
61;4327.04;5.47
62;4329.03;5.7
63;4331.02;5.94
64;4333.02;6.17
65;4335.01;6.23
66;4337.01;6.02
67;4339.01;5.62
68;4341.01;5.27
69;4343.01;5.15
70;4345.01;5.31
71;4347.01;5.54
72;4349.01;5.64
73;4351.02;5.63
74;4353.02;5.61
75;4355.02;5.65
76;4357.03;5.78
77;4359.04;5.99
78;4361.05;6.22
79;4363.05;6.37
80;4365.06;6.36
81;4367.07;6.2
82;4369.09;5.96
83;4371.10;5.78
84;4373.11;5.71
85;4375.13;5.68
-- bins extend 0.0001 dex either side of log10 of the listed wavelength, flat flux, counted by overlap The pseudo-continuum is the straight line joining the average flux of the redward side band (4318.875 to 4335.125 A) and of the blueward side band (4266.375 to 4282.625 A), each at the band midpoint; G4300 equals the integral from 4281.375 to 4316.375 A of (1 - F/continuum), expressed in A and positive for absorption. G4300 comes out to 5.1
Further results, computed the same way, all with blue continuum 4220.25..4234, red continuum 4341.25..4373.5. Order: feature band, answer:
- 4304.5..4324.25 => 3.76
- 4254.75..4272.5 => 0.69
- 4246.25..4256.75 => 0.22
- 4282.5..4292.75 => 0.96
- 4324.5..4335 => -0.24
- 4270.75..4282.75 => 1.15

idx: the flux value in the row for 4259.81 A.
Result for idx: 5.11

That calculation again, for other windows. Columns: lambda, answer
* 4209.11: 5.49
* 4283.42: 5.32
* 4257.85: 5.06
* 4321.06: 5.04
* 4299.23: 4.11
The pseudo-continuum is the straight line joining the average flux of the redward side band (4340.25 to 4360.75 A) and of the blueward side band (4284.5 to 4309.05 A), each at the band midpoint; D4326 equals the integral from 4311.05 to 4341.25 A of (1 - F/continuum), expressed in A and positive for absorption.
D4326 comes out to -1.9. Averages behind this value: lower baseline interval 4.33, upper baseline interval 5.58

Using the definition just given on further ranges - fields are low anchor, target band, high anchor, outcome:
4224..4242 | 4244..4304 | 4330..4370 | 5.80 A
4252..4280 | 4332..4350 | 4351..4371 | 0.34 A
